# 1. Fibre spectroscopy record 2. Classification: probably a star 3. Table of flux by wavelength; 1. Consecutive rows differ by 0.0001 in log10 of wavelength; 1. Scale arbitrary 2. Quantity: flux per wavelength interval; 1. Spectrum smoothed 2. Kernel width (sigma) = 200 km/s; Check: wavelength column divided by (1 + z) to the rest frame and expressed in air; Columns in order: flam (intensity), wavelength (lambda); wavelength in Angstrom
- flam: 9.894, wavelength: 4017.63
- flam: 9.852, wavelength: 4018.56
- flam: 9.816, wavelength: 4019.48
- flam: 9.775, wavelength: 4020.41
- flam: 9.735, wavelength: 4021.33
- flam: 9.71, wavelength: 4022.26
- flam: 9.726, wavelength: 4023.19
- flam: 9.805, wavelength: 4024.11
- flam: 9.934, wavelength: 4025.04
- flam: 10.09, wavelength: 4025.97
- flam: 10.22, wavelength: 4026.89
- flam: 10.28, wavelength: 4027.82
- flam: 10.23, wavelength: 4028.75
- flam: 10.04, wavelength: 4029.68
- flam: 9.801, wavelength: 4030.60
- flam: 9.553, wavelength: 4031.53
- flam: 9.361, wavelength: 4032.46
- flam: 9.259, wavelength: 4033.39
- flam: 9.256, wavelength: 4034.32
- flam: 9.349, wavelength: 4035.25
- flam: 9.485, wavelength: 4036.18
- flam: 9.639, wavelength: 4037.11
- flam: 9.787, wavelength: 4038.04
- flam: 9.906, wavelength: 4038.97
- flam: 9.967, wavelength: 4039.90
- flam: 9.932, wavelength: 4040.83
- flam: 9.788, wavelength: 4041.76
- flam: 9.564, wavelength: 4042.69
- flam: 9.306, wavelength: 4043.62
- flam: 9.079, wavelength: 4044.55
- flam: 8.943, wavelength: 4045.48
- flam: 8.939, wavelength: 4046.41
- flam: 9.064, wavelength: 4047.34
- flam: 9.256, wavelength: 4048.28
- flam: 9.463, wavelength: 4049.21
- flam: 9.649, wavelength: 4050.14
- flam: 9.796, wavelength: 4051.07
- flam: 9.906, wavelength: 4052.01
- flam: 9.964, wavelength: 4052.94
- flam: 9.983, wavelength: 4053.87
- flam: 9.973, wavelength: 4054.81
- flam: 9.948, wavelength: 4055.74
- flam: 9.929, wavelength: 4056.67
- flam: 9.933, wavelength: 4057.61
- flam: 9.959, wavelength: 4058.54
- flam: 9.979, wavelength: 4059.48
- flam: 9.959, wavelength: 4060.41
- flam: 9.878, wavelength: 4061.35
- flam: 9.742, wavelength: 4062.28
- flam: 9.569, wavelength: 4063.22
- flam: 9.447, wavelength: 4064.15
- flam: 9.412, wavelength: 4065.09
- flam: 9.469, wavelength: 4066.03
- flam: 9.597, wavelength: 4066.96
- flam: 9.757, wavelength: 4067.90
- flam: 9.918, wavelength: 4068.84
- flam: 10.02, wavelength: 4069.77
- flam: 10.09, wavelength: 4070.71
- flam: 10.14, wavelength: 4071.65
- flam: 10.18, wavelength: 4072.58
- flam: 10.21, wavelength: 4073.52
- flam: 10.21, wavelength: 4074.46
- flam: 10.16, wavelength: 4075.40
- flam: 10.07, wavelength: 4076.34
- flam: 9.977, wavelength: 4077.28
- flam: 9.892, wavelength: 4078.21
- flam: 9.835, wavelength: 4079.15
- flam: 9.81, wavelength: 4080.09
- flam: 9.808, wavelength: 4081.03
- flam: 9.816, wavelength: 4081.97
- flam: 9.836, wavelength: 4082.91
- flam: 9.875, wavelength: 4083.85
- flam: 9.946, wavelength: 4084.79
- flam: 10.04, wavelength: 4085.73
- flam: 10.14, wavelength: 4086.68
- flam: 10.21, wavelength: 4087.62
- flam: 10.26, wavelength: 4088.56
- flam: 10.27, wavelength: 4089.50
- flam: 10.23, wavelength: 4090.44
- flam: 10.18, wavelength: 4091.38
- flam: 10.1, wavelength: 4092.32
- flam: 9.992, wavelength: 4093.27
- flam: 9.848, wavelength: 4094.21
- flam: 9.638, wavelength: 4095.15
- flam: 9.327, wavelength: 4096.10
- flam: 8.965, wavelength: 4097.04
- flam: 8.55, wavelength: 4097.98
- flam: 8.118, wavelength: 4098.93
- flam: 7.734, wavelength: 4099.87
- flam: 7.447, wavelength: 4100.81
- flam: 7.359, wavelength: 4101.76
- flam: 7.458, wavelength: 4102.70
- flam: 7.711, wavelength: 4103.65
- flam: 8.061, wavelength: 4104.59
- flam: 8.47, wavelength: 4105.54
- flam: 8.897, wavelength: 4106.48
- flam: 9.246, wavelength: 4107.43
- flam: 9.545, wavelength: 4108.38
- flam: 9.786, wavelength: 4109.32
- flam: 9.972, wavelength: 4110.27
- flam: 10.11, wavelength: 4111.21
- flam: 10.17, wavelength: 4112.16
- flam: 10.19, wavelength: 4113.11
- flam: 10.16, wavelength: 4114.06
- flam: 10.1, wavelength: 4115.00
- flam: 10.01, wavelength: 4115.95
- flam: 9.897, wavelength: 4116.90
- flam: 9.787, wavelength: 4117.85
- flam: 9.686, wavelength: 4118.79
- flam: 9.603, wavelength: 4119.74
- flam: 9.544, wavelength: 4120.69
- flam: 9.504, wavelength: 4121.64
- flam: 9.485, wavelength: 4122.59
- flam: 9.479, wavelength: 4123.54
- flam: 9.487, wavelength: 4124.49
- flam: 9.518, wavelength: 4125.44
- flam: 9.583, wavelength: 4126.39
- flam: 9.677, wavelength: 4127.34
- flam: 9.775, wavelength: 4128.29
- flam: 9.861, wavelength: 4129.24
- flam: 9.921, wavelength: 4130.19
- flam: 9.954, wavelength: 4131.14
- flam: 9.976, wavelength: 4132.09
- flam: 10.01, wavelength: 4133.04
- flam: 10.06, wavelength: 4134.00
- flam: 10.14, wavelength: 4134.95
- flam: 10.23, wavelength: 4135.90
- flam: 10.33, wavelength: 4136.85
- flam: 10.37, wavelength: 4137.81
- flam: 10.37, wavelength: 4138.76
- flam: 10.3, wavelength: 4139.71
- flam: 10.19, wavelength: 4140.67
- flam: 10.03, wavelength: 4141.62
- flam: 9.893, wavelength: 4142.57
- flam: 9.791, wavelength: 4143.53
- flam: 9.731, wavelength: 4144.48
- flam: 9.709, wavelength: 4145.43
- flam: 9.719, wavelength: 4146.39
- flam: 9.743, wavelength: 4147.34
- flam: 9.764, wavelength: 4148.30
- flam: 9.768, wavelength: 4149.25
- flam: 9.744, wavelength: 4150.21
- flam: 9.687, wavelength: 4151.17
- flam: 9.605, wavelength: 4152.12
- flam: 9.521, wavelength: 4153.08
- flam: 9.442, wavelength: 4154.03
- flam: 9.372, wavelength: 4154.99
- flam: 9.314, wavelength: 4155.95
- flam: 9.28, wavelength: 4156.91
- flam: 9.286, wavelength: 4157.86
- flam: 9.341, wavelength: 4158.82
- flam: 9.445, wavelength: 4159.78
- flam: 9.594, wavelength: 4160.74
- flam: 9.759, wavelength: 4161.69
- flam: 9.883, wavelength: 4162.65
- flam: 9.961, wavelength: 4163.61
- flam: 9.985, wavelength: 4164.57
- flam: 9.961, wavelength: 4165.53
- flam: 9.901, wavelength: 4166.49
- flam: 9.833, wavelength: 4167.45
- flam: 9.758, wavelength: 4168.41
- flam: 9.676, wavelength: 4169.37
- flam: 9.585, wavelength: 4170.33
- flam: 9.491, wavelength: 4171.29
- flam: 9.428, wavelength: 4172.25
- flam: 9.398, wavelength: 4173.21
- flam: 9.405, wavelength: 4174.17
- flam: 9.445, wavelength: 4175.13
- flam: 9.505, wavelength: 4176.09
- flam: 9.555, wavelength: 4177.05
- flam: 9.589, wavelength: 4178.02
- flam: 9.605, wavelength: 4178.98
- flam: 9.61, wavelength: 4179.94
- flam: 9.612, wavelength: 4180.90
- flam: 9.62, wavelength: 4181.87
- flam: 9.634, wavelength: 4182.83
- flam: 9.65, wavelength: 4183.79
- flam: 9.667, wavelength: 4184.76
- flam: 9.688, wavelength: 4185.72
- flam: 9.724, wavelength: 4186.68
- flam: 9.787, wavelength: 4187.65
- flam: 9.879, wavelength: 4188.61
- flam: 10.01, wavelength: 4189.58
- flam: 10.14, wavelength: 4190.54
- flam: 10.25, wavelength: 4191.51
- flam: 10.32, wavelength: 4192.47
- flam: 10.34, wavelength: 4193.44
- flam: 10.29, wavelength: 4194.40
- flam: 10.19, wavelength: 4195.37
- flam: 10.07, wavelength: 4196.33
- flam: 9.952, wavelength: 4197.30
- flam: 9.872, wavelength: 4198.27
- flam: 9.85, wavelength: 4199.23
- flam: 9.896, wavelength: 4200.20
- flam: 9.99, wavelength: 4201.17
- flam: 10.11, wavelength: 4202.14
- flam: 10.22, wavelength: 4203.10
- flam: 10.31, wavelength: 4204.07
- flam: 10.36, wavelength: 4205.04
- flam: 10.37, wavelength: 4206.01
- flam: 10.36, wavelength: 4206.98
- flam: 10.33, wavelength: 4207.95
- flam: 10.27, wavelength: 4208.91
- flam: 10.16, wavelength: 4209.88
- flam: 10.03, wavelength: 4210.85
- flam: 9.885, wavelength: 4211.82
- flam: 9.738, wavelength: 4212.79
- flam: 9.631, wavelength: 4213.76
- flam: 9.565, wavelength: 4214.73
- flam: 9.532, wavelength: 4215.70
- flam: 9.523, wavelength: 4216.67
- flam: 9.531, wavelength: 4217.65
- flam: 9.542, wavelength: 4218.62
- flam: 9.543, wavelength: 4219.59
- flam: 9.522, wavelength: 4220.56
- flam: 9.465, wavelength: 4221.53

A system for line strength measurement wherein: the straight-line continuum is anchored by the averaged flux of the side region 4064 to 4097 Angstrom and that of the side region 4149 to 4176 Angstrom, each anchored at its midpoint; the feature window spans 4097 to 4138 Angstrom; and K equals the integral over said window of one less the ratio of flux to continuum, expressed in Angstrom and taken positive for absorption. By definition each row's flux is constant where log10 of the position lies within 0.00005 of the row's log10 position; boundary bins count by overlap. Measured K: 1.5 Angstrom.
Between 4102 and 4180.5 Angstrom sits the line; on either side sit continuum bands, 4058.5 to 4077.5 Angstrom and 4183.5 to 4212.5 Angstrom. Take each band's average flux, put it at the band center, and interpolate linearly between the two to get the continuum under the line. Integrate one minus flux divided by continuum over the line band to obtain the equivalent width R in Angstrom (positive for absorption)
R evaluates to 2.7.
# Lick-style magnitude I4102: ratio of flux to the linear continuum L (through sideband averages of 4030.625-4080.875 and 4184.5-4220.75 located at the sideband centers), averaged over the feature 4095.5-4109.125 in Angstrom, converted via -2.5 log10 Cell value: 0.17 mag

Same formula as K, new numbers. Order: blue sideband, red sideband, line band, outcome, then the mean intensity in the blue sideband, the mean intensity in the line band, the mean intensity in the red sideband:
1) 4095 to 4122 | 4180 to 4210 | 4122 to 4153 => -1.4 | 9.13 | 9.87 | 10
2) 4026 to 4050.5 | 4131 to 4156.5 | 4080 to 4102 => 0.5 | 9.59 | 9.49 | 9.87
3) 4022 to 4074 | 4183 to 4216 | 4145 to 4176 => 1.0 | 9.74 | 9.62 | 10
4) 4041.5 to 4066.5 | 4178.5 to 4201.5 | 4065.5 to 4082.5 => -0.5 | 9.63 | 9.94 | 9.9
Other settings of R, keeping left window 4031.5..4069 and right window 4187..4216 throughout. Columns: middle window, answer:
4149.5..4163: 0.6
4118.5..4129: 0.3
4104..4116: 0.3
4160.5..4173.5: 0.3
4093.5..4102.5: 1.1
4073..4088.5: -0.5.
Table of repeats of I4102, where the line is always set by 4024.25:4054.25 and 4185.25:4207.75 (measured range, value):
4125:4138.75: -0.007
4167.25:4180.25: 0.052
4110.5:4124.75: 0.005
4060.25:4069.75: 0.004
